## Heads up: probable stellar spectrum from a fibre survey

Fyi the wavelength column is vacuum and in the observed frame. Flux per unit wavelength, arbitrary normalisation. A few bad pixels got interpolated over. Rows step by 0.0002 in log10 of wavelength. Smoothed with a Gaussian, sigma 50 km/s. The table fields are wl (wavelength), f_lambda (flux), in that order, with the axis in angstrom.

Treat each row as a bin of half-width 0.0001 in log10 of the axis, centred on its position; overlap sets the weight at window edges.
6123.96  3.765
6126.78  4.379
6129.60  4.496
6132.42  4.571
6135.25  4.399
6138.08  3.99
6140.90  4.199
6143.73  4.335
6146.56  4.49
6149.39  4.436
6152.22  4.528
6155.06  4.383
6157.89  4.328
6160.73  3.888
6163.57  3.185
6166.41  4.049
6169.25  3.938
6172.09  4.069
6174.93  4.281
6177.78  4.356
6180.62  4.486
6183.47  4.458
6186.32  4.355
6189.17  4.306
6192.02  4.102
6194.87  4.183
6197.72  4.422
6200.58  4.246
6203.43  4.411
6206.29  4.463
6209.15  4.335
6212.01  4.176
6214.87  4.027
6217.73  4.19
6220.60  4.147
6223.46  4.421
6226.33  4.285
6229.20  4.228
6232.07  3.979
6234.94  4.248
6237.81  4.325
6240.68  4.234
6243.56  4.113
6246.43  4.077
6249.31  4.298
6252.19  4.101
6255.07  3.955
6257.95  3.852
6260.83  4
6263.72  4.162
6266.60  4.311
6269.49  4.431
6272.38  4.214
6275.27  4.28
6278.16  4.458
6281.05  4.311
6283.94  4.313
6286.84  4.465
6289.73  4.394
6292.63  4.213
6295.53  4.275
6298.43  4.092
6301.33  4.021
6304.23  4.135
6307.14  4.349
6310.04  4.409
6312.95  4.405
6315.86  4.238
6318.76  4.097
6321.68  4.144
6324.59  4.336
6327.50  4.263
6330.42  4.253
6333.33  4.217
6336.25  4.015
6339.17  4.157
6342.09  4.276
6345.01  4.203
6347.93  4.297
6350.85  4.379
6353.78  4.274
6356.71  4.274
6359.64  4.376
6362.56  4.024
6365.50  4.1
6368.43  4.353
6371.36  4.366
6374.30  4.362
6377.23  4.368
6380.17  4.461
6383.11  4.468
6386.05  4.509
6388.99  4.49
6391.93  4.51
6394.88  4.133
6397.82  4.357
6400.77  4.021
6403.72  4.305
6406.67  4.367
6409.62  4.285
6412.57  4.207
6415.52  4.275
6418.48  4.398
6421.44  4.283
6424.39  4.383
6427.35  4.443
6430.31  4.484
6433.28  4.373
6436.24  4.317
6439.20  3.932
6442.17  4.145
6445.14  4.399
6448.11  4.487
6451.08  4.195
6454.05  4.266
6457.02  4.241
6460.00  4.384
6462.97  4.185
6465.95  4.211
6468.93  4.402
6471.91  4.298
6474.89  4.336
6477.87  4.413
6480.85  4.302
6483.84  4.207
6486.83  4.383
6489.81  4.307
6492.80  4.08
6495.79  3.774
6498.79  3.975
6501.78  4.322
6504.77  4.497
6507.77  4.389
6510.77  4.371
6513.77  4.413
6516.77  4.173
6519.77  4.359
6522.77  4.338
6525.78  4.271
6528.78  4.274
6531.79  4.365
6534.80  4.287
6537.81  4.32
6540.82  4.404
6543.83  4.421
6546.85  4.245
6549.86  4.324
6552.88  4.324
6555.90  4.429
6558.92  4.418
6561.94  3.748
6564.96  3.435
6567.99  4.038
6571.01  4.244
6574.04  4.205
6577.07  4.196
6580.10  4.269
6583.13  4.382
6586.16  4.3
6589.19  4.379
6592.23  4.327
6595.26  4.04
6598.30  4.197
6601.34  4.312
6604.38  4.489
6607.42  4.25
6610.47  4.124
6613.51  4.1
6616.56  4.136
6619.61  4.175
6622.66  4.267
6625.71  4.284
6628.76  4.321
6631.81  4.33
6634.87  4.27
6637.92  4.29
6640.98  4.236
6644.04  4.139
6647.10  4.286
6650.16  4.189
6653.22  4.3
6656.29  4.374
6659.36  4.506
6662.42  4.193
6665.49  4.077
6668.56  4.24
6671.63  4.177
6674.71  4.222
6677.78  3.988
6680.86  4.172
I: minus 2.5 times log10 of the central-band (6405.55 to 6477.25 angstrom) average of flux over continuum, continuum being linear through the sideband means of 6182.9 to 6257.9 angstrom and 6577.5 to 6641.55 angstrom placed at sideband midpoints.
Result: -0.02 mag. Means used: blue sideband 4.22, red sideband 4.26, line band 4.31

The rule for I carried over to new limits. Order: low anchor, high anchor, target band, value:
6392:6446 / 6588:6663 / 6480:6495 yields 0.012 mag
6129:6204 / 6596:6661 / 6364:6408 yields -0.022 mag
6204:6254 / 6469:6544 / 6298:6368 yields 0.005 mag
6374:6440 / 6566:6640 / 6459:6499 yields 0.017 mag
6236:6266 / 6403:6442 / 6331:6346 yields 0.009 mag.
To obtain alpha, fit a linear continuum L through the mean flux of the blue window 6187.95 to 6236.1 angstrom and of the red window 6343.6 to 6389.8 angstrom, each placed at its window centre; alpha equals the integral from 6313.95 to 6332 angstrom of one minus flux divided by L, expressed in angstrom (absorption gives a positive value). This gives 0.3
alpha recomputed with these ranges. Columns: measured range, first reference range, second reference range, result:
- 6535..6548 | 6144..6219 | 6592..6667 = -0.3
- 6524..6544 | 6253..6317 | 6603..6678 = -0.4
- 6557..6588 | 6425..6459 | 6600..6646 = 1.0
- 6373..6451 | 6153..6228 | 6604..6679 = -2.0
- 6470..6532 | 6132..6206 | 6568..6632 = -0.4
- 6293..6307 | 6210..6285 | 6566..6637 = 0.2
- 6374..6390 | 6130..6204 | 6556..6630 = -0.9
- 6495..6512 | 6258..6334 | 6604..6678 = 0.0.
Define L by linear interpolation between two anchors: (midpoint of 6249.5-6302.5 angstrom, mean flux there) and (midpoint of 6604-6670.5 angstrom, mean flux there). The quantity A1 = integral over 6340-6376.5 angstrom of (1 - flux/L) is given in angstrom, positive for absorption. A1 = -0.4 angstrom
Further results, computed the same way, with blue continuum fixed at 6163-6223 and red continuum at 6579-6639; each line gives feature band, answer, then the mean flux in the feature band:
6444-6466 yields -0.3 angstrom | 4.3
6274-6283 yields -0.3 angstrom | 4.35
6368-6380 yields -0.4 angstrom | 4.37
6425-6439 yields -0.4 angstrom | 4.36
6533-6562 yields -0.4 angstrom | 4.32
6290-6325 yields 0.0 angstrom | 4.23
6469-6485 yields -0.3 angstrom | 4.32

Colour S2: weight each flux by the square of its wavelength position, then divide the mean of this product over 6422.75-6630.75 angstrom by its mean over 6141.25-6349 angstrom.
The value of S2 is 1.10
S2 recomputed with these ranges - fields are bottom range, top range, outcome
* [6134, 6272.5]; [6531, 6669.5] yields 1.14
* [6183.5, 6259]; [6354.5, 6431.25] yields 1.08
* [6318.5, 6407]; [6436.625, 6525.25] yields 1.03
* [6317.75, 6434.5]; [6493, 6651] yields 1.05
